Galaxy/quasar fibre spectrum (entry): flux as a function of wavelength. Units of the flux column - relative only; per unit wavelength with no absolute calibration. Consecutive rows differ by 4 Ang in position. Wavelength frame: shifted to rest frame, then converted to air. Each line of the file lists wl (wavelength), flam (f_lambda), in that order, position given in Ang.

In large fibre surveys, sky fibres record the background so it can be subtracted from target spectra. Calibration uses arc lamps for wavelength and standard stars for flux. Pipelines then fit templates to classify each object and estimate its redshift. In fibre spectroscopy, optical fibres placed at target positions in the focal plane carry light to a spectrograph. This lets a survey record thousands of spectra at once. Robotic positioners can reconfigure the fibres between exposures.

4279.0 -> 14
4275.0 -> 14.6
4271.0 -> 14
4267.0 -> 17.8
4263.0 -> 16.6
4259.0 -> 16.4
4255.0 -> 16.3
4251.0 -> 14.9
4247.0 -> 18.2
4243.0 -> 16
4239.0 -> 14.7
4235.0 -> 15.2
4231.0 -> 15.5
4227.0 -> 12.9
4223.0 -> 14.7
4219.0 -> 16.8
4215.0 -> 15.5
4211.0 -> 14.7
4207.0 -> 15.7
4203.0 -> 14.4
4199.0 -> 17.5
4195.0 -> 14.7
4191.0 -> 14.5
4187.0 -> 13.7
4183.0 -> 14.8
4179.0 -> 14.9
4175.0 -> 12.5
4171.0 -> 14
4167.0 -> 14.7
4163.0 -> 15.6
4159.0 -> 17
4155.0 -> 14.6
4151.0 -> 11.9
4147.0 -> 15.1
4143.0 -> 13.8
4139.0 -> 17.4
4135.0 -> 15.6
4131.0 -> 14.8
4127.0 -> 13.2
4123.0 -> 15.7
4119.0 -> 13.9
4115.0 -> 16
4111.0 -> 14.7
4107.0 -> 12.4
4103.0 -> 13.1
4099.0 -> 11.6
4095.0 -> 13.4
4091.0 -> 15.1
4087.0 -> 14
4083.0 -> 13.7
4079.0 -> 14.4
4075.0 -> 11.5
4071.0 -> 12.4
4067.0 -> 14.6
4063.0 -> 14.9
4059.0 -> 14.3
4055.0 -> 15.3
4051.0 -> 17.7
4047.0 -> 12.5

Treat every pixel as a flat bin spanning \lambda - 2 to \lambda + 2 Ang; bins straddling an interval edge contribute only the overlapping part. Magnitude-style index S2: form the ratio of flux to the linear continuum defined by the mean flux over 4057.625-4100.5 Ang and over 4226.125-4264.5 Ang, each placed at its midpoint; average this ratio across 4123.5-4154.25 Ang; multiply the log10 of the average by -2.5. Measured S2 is -0.02 mag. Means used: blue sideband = 13.6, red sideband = 15.7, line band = 14.6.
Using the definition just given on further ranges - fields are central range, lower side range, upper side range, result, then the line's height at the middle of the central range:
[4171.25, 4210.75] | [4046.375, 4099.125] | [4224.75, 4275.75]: 0.030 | 15.1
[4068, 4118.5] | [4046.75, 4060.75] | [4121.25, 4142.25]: 0.128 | 15.3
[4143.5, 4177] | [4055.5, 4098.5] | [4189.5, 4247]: 0.022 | 14.7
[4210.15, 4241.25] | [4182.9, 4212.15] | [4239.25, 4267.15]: 0.049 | 15.7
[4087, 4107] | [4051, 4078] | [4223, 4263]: 0.088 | 14.4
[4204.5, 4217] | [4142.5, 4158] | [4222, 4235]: -0.065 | 14.4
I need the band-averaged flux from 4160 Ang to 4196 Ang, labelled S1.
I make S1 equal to 14.4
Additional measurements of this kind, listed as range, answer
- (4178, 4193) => 14.4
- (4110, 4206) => 14.8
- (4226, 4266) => 15.8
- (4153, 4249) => 15.1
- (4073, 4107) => 13.3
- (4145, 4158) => 14.1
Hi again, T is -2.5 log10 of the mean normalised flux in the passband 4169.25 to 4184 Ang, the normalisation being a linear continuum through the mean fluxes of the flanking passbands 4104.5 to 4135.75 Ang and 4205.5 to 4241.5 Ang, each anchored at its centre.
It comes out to 0.06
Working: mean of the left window 14.5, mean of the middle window 14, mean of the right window 15.1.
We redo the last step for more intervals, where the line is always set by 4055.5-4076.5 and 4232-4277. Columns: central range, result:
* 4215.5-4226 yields 0.00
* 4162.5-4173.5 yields 0.02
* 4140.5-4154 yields 0.06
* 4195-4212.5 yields -0.01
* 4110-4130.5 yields -0.03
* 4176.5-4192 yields 0.05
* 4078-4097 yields -0.01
